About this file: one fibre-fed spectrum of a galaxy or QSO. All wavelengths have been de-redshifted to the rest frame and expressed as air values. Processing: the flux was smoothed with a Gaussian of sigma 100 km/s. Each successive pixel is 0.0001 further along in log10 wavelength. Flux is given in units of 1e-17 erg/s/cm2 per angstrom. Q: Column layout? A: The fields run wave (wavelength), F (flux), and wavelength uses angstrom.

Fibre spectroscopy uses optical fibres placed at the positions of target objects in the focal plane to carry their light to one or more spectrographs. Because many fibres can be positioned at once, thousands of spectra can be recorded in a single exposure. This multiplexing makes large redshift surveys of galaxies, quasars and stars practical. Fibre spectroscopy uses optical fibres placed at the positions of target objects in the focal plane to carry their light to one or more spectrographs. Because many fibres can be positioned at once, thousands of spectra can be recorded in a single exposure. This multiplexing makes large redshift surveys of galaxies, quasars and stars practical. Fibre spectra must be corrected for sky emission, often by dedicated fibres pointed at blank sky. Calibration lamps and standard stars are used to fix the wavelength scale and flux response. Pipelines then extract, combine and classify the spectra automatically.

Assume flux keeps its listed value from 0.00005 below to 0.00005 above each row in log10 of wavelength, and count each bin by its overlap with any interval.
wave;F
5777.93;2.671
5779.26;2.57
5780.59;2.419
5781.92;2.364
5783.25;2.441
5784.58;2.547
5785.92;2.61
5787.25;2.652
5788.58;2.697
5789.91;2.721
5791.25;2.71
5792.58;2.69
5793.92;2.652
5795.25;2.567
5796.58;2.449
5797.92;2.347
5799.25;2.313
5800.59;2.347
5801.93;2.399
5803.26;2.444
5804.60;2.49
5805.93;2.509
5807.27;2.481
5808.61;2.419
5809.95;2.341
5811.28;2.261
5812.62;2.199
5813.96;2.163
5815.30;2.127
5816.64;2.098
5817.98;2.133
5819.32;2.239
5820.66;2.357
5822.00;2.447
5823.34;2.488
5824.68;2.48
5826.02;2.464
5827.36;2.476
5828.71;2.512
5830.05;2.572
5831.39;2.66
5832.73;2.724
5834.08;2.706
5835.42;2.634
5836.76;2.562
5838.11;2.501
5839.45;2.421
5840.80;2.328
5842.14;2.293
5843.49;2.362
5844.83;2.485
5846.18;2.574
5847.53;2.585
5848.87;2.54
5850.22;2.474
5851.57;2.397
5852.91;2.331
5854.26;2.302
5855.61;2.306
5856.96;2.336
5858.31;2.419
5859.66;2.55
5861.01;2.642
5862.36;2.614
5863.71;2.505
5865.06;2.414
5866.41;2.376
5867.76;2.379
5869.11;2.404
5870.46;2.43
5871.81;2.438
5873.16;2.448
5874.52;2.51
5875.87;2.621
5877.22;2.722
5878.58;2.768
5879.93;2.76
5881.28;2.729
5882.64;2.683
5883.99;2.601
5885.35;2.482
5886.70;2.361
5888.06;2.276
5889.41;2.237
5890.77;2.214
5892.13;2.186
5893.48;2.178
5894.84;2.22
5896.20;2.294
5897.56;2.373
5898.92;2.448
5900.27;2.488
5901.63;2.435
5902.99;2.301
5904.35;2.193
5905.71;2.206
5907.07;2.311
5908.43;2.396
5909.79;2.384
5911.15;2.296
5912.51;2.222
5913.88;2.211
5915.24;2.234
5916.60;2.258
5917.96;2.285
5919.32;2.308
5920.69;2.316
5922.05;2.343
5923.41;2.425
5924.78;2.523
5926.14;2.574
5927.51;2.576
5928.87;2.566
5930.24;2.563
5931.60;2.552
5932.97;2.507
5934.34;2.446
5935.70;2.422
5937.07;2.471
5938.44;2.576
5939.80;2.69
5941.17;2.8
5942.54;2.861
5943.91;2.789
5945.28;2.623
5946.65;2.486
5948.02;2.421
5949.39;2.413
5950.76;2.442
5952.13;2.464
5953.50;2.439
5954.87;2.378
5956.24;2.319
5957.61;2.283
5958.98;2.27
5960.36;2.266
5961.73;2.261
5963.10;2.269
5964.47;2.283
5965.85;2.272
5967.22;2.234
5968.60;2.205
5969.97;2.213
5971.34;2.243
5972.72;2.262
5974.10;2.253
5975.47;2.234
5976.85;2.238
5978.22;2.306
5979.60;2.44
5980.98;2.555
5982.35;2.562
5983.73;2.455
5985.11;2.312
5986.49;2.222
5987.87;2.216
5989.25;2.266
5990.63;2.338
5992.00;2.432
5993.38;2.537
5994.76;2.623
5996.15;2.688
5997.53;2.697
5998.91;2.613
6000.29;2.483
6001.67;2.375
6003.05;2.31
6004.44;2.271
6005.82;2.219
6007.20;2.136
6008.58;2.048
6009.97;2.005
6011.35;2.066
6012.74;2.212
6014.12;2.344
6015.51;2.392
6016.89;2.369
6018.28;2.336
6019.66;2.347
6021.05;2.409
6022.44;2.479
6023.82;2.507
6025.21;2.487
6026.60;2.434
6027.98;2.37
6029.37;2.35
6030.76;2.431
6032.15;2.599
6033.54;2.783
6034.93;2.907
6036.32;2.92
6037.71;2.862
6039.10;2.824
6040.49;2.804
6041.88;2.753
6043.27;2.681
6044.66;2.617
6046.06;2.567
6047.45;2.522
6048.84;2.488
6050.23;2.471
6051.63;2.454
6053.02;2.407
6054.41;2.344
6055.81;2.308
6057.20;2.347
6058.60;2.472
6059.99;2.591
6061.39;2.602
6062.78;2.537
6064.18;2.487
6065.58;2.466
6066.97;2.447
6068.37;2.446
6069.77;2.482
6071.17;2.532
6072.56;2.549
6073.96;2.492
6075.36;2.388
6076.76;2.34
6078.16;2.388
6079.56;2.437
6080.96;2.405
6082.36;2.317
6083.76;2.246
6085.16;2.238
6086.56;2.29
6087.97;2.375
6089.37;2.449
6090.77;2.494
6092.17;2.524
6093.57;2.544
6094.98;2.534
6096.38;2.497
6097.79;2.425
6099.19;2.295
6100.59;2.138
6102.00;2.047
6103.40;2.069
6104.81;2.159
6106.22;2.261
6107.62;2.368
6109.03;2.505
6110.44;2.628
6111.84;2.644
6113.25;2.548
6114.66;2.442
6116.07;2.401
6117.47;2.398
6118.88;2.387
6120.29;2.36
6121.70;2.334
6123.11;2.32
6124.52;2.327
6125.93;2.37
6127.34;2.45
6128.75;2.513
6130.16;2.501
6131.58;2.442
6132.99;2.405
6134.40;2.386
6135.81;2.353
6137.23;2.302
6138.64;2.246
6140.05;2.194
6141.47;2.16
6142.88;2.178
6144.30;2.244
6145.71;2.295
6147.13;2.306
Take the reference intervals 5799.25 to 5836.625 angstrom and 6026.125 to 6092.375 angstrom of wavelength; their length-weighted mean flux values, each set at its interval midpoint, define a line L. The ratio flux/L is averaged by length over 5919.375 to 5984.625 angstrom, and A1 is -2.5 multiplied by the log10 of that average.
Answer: 0.02 mag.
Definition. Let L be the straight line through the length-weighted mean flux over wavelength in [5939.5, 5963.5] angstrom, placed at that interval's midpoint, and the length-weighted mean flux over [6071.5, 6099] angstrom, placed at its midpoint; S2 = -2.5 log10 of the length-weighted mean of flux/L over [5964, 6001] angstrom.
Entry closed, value 0.04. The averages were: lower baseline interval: 2.47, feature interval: 2.38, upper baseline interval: 2.42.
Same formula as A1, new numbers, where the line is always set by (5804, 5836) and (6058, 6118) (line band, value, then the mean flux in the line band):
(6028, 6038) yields -0.11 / 2.66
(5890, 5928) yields 0.04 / 2.33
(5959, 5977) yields 0.08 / 2.25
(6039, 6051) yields -0.09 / 2.63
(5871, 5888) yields -0.07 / 2.58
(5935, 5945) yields -0.10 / 2.66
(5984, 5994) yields 0.04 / 2.34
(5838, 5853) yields -0.01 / 2.44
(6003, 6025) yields 0.06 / 2.28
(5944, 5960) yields 0.00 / 2.42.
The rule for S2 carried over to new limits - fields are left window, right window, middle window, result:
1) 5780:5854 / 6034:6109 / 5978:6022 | 0.05 mag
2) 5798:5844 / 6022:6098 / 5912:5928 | 0.04 mag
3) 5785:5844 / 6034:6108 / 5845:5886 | -0.02 mag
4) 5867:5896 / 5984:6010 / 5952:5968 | 0.04 mag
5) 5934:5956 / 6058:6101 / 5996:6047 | 0.00 mag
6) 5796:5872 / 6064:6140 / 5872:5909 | 0.00 mag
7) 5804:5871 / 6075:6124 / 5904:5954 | -0.02 mag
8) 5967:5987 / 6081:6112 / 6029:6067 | -0.10 mag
